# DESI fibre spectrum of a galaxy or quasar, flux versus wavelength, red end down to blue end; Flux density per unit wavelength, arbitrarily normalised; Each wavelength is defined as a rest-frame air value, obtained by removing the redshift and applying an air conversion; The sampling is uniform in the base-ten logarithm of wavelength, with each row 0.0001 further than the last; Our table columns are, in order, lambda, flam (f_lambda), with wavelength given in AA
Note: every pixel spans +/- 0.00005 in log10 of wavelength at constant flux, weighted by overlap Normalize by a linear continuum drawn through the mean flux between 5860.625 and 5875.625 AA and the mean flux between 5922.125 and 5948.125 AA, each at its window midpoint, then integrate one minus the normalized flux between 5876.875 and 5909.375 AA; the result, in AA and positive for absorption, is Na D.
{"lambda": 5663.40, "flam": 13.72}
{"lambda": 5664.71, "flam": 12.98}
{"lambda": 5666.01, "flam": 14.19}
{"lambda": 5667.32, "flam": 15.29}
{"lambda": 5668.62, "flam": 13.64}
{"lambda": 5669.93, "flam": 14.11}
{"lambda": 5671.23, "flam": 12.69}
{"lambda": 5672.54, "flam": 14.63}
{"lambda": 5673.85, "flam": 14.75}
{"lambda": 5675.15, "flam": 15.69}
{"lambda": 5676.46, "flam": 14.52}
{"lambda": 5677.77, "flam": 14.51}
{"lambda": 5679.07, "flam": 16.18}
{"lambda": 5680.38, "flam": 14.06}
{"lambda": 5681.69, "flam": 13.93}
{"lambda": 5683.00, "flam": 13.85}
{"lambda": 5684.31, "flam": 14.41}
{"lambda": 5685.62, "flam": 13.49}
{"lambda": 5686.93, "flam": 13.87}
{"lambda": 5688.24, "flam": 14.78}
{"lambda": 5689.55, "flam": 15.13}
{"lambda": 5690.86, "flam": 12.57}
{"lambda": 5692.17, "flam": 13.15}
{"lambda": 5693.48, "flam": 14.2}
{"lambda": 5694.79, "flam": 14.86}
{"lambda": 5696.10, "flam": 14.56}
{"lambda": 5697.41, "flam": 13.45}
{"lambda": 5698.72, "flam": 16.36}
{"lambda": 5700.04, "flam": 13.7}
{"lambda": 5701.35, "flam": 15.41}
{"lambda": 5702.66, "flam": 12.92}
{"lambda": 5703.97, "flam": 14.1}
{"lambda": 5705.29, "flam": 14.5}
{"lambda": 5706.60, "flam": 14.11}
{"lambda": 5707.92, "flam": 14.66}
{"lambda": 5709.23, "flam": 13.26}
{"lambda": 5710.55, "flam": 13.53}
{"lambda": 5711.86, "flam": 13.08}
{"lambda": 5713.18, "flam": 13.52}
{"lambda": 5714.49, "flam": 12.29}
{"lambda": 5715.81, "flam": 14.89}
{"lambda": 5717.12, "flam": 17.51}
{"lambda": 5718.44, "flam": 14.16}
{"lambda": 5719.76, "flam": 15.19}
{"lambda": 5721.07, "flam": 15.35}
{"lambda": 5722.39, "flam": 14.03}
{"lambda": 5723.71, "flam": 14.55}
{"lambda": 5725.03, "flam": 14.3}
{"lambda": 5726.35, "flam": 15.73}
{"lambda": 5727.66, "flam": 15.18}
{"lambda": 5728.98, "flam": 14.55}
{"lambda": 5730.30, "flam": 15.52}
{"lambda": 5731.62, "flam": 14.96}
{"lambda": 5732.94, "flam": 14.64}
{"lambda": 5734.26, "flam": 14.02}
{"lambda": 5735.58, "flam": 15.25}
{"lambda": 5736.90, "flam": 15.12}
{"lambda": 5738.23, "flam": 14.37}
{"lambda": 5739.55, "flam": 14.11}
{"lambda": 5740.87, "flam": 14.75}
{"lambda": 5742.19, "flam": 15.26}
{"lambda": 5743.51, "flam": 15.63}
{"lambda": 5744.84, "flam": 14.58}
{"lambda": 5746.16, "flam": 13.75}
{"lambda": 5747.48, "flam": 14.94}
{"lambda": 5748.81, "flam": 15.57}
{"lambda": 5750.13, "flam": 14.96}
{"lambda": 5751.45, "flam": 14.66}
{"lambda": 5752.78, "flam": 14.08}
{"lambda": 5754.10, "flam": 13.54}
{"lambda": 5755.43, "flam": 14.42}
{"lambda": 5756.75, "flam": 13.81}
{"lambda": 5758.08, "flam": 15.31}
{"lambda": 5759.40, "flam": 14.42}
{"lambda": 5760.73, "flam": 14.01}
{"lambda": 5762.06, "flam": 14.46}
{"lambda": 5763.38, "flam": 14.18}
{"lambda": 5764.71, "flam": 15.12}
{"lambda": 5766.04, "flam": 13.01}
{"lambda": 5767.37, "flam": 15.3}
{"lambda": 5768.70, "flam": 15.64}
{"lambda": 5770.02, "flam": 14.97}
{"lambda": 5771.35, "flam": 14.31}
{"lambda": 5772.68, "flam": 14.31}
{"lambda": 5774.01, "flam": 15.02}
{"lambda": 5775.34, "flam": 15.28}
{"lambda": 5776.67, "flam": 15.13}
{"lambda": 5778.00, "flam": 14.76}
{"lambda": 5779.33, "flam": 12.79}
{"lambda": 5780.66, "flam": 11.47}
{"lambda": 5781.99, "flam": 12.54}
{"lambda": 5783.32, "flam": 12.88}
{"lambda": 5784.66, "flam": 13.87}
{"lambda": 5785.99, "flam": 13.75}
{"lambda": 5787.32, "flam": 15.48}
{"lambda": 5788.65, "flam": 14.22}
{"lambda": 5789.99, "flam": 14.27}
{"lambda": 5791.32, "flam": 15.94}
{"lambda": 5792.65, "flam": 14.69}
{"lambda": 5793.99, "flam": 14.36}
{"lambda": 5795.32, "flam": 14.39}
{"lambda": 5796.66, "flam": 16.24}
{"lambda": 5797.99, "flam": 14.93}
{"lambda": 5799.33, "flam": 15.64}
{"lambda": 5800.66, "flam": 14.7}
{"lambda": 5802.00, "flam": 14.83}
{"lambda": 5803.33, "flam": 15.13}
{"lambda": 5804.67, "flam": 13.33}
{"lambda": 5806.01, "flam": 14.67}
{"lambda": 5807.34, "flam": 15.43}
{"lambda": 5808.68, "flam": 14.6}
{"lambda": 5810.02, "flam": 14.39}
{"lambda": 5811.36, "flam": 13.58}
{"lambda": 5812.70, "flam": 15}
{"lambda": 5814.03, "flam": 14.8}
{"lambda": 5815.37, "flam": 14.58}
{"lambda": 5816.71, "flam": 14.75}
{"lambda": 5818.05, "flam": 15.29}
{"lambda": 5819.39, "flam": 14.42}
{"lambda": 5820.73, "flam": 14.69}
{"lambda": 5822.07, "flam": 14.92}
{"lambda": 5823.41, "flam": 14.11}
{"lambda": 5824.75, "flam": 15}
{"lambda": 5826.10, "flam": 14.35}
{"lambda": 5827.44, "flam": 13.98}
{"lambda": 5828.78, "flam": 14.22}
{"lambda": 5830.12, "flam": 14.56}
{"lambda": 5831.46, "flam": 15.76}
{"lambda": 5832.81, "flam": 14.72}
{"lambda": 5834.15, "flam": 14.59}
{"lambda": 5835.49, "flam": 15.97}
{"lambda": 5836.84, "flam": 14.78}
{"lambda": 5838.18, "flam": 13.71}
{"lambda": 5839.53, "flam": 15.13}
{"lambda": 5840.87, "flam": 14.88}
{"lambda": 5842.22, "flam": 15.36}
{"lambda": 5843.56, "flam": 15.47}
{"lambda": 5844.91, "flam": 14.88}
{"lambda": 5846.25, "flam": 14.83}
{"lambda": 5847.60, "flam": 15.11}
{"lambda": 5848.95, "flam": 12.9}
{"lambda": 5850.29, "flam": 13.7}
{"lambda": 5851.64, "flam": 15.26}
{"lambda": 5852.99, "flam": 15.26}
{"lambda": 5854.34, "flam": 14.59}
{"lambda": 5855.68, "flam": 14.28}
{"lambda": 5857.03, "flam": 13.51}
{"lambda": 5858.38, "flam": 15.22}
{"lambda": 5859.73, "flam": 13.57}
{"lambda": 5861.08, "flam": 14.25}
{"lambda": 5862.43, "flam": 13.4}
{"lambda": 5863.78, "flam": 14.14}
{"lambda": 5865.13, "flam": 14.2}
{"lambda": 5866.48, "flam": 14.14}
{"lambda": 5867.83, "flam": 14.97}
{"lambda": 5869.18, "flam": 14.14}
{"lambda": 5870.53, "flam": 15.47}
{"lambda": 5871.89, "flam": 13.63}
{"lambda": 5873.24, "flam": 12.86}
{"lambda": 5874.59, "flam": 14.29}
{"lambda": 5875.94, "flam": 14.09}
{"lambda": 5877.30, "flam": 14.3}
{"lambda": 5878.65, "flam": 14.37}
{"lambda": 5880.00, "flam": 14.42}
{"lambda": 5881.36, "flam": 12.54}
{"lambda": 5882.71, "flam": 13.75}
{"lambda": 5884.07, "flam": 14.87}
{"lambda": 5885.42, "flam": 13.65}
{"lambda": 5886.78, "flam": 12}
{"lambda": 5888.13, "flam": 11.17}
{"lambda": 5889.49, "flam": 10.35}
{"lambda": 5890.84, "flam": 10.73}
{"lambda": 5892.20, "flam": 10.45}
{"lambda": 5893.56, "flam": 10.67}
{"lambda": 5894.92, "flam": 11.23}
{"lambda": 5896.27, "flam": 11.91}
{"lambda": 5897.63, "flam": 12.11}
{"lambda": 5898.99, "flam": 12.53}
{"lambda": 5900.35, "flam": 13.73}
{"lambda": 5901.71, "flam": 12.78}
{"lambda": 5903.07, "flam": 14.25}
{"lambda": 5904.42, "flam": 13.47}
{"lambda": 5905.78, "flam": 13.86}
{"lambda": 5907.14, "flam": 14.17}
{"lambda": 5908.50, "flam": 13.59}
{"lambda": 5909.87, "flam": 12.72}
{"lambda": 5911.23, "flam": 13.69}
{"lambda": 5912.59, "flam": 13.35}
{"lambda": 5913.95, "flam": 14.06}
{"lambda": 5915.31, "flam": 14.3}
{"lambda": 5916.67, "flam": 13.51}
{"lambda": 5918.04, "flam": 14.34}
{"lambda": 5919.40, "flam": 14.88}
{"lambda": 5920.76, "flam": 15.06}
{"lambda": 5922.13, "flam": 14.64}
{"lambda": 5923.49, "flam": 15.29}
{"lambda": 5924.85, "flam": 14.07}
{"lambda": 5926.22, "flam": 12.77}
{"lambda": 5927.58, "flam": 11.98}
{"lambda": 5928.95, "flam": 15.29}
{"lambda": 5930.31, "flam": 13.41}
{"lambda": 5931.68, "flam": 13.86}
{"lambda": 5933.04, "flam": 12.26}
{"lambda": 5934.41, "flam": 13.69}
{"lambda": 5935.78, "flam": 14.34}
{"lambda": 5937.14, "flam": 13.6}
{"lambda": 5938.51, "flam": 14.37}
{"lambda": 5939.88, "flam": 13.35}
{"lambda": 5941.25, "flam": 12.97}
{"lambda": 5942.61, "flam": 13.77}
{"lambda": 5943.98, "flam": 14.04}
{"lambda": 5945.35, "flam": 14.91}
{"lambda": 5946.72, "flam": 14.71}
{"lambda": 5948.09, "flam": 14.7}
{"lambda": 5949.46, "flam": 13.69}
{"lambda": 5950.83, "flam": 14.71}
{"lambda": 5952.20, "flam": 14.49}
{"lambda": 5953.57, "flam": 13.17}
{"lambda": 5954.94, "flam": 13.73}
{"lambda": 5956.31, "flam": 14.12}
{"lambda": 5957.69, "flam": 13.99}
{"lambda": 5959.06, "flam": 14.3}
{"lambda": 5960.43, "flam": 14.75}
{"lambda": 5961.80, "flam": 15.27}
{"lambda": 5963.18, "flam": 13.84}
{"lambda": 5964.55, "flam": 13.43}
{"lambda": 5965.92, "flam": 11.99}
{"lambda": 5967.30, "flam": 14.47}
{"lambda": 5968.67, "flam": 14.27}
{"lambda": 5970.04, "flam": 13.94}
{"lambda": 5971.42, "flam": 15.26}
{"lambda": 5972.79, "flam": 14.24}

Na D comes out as 2.92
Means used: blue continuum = 14.1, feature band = 12.8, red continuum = 13.9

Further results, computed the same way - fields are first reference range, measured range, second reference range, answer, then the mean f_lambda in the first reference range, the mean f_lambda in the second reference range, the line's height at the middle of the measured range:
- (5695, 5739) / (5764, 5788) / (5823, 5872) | 0.5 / 14.5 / 14.6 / 14.5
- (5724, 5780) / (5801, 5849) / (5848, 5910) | -2.6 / 14.7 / 13.4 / 14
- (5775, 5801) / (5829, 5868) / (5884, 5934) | -2.4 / 14.4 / 13.1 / 13.7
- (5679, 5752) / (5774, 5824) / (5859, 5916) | -2.1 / 14.5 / 13.3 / 13.9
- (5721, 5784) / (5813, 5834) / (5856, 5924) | -1.1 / 14.5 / 13.5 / 14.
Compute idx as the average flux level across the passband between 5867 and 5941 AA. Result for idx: 13.4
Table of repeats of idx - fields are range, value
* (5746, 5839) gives 14.5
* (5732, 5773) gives 14.6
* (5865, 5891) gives 13.5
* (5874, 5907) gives 12.8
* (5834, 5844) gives 15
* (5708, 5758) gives 14.6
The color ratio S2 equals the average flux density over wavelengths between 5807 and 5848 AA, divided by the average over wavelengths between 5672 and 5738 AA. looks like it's 1.02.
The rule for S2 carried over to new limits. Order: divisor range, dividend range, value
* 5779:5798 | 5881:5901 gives 0.86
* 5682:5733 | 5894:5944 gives 0.95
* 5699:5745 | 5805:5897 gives 0.97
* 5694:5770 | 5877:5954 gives 0.92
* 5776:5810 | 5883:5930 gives 0.91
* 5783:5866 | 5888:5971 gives 0.93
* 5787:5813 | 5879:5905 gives 0.84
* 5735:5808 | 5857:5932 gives 0.93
